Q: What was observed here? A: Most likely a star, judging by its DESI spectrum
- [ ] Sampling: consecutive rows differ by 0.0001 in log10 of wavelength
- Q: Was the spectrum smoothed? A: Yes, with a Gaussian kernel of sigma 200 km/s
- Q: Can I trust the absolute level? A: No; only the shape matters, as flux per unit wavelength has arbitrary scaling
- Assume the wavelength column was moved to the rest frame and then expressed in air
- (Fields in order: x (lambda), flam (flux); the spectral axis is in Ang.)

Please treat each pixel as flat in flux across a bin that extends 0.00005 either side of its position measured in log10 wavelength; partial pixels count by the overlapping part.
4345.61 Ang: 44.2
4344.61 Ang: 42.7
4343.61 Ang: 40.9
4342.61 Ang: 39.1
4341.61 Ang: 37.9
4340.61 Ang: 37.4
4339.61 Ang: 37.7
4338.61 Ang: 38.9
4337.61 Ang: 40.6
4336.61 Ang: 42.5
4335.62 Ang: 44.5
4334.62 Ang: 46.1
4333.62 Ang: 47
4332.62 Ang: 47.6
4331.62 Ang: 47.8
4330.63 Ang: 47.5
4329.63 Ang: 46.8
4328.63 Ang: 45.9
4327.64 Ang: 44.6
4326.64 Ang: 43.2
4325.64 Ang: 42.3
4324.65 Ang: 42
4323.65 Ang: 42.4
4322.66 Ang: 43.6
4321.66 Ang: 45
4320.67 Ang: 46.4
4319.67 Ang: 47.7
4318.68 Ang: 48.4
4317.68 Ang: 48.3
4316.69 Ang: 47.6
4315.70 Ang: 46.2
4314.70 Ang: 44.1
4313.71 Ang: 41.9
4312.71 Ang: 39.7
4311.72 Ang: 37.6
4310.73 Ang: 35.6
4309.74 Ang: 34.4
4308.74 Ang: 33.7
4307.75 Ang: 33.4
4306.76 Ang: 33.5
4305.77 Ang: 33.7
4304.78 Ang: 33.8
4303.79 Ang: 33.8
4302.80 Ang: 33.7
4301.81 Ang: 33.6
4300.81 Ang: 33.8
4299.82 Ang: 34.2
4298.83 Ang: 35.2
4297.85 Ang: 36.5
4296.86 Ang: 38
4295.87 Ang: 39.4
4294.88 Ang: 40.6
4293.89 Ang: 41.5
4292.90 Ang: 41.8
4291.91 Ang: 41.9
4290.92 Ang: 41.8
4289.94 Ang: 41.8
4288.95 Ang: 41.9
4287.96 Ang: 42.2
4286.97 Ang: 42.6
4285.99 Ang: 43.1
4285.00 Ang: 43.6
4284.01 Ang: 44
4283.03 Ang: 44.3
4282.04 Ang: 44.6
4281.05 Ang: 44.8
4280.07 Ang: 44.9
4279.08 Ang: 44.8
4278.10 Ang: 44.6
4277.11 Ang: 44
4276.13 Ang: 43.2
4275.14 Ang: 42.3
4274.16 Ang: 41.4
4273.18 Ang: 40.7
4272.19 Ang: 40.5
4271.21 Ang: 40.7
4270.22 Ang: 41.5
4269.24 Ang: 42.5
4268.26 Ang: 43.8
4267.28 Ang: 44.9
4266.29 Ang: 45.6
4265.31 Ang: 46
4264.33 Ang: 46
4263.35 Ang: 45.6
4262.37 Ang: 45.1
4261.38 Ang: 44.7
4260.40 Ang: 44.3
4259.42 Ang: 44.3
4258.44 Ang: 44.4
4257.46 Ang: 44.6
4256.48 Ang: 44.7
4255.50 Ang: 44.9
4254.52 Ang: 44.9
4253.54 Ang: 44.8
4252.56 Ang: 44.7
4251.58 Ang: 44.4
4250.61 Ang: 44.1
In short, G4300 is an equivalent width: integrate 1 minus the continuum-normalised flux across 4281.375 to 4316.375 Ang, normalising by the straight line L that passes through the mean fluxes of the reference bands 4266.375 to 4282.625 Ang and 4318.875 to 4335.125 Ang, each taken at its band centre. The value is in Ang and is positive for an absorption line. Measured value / 4.1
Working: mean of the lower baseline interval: 43.1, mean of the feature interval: 39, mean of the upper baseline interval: 45.4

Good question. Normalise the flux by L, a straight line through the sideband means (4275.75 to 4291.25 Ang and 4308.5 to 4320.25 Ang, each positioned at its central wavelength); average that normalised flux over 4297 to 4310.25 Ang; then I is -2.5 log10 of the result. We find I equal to 0.24 mag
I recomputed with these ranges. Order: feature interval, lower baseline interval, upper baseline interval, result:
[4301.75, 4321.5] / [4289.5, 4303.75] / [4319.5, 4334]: 0.057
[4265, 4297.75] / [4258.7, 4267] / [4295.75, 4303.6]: -0.066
